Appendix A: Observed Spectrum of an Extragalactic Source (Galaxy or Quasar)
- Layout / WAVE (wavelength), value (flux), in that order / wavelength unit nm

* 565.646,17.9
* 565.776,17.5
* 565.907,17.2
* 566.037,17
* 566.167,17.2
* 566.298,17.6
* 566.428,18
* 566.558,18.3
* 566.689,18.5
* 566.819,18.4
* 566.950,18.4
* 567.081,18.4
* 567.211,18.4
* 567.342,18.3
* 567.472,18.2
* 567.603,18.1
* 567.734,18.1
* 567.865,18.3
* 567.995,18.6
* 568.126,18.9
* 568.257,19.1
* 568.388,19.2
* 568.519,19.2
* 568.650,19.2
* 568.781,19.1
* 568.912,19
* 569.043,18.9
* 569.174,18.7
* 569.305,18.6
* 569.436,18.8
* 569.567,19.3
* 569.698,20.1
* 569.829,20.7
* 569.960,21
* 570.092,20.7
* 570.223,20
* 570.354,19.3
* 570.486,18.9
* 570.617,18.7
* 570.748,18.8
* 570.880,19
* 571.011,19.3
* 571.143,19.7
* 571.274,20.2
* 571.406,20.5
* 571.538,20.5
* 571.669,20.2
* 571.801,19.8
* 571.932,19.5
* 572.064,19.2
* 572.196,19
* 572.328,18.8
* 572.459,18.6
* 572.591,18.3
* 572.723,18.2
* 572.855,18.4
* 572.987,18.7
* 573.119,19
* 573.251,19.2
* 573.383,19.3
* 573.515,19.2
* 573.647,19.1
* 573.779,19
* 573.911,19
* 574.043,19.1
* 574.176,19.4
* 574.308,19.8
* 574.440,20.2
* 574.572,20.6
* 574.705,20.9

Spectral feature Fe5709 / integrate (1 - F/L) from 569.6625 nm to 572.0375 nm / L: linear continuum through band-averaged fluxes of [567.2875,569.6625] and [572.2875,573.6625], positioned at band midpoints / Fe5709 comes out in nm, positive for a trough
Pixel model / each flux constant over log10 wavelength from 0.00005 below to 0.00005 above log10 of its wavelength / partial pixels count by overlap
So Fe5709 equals -0.130 nm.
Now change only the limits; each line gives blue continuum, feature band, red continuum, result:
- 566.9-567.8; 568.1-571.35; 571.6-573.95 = -0.14 nm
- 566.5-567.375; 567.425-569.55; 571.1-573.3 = -0.01 nm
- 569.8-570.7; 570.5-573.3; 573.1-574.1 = 0.04 nm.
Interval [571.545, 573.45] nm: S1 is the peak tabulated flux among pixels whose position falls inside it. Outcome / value 20.2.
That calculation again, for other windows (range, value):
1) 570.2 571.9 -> 20.5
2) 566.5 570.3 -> 21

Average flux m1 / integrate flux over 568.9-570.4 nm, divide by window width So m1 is 19.6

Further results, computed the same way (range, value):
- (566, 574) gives 19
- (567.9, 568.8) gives 19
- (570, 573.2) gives 19.3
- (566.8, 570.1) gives 19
